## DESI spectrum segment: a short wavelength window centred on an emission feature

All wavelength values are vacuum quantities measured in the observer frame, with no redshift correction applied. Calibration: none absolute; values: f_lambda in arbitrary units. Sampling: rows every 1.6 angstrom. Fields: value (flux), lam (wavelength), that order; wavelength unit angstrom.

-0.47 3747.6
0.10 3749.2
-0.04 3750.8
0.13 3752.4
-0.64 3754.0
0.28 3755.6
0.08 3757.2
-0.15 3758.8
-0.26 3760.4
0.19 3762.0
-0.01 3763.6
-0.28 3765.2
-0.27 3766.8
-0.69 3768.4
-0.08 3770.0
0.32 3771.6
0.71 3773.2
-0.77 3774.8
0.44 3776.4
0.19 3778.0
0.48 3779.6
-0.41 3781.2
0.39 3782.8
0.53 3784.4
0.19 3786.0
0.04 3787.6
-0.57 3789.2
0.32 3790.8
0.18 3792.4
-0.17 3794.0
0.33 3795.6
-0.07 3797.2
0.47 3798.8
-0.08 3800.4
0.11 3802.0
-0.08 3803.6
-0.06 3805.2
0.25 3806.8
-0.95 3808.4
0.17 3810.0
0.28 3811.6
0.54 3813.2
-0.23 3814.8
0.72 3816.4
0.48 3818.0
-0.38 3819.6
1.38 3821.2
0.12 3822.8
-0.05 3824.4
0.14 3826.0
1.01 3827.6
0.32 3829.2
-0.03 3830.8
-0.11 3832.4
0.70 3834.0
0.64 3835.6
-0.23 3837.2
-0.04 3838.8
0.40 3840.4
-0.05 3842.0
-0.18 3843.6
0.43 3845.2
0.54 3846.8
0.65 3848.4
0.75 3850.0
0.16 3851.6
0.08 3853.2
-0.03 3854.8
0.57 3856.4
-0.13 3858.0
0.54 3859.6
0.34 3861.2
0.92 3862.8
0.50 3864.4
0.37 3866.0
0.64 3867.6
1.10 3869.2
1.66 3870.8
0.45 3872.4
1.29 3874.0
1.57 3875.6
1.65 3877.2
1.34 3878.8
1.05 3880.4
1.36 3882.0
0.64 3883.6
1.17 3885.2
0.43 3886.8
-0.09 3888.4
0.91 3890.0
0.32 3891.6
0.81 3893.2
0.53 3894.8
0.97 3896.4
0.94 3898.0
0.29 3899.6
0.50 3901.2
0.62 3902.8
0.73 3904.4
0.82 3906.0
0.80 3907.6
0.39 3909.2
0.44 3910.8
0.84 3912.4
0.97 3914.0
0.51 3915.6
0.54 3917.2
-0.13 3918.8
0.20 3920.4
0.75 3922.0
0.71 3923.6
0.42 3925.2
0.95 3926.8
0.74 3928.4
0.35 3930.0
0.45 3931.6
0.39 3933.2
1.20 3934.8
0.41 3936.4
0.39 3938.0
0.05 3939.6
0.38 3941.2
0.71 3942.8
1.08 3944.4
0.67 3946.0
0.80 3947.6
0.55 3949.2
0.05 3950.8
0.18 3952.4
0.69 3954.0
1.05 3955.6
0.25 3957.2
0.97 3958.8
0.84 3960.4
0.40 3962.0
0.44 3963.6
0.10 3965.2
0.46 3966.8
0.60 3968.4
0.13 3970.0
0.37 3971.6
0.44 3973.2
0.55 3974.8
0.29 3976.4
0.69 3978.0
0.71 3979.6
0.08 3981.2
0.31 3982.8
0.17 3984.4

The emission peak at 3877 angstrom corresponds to Lyman alpha 1216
